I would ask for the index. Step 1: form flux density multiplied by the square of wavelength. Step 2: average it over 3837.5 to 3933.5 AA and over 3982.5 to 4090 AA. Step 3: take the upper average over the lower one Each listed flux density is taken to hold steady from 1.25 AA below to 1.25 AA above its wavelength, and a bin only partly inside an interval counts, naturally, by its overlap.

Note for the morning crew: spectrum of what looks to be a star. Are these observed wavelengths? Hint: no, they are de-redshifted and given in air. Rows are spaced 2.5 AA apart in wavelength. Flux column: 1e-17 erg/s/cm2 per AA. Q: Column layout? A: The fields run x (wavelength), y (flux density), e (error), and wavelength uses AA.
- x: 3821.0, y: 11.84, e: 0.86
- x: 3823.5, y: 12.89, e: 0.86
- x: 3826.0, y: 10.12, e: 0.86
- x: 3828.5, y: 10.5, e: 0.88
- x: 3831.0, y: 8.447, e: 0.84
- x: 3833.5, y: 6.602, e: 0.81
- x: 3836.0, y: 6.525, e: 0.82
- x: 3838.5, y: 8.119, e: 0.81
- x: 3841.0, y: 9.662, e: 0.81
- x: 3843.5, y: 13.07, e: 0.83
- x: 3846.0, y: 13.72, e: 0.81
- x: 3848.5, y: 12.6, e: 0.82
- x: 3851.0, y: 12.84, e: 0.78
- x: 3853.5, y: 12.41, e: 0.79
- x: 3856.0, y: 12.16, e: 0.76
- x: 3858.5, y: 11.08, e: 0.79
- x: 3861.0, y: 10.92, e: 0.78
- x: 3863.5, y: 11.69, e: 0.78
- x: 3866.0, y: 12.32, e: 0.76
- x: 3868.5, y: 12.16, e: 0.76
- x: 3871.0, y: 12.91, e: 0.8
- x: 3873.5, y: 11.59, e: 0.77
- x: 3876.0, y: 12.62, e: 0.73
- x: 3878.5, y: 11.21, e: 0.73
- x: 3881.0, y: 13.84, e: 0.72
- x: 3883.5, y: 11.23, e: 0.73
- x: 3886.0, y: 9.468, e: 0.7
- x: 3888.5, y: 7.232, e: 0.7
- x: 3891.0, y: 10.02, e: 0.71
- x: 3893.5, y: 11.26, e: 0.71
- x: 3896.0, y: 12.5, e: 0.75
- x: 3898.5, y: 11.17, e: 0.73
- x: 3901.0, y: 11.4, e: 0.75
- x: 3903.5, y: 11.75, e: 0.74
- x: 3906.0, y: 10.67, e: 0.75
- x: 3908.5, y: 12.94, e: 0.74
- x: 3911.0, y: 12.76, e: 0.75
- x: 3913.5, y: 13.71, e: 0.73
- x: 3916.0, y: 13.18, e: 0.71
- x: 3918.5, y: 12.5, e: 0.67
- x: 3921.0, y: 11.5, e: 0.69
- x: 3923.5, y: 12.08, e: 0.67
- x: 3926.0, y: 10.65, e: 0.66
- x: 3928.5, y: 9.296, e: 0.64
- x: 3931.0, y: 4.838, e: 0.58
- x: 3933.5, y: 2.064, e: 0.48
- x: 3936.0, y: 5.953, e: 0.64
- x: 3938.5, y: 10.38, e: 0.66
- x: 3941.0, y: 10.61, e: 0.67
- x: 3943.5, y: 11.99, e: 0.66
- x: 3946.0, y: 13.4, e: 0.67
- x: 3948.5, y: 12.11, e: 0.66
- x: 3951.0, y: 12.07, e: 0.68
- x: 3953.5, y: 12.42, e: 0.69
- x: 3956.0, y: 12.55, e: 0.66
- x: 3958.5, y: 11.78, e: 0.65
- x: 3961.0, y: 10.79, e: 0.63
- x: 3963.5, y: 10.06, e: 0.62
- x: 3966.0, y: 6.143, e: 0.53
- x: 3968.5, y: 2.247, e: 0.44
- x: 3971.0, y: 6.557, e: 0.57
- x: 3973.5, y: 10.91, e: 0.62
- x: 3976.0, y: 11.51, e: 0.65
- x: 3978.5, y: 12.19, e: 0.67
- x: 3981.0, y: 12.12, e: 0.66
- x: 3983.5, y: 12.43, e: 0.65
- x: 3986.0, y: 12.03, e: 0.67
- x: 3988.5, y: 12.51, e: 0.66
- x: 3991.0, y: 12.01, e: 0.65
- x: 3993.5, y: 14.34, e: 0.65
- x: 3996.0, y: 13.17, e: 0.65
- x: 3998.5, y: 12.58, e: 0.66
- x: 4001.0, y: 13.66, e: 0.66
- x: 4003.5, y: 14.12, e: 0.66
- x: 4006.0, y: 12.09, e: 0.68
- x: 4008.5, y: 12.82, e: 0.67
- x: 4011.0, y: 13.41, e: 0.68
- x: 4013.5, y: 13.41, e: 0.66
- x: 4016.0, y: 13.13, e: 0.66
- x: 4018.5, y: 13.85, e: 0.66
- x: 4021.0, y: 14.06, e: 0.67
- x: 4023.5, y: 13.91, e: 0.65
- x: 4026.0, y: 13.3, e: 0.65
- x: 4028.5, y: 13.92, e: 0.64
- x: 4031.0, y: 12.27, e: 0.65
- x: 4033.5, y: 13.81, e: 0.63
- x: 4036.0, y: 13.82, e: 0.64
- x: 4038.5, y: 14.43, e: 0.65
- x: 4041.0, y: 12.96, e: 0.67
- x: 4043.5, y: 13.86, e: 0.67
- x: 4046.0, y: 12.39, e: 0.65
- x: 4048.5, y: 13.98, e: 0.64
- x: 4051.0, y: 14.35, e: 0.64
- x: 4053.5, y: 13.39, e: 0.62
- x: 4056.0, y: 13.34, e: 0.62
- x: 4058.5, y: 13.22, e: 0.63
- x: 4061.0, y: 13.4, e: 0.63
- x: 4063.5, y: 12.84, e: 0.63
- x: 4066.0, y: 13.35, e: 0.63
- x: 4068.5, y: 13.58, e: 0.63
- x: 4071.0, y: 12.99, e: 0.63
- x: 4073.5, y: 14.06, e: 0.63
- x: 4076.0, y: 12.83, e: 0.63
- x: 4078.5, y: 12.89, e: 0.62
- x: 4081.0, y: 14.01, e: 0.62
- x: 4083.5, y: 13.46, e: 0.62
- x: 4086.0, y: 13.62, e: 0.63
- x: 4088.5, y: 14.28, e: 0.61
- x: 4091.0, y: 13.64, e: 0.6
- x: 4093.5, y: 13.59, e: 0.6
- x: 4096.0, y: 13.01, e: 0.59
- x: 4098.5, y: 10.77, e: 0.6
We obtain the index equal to 1.27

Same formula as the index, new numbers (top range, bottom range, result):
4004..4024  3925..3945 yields 1.68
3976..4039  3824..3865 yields 1.33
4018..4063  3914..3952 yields 1.40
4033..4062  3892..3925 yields 1.20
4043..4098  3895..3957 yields 1.32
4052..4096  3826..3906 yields 1.35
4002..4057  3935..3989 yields 1.32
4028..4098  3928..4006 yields 1.32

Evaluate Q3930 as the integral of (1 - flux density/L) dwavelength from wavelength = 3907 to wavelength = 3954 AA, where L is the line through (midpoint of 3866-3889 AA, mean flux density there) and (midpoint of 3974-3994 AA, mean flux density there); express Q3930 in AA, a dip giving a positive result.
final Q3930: 4.61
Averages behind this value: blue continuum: 11.5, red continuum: 12.3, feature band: 10.7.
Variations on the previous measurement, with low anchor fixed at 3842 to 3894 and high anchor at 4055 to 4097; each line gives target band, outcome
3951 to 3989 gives 6.45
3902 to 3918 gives -0.55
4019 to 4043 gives -1.05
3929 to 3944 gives 5.85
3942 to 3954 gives 0.02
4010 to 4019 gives -0.35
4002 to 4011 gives -0.16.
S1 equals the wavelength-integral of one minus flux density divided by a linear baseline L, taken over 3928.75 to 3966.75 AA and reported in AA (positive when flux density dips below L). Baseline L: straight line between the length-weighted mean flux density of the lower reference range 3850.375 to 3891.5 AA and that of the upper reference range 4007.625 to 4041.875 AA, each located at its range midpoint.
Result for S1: 8.16 AA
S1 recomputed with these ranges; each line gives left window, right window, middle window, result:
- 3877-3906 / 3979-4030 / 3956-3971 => 4.74 AA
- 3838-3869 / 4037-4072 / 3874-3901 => 2.26 AA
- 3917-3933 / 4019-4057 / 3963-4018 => 2.29 AA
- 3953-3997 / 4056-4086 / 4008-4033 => -2.95 AA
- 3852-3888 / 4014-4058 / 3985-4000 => 0.33 AA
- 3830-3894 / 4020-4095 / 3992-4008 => -0.64 AA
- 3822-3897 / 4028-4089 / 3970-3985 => 1.74 AA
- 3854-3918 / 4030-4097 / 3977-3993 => 0.48 AA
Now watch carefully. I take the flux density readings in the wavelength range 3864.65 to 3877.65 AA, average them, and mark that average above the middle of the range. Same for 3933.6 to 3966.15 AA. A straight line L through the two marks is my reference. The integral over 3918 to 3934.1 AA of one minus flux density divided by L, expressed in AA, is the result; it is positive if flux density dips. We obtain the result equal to 3.0 AA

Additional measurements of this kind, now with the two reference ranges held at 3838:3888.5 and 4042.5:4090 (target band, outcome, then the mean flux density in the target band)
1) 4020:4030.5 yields -0.5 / 13.7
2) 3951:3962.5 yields 0.6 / 11.9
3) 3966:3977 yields 4.5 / 7.53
